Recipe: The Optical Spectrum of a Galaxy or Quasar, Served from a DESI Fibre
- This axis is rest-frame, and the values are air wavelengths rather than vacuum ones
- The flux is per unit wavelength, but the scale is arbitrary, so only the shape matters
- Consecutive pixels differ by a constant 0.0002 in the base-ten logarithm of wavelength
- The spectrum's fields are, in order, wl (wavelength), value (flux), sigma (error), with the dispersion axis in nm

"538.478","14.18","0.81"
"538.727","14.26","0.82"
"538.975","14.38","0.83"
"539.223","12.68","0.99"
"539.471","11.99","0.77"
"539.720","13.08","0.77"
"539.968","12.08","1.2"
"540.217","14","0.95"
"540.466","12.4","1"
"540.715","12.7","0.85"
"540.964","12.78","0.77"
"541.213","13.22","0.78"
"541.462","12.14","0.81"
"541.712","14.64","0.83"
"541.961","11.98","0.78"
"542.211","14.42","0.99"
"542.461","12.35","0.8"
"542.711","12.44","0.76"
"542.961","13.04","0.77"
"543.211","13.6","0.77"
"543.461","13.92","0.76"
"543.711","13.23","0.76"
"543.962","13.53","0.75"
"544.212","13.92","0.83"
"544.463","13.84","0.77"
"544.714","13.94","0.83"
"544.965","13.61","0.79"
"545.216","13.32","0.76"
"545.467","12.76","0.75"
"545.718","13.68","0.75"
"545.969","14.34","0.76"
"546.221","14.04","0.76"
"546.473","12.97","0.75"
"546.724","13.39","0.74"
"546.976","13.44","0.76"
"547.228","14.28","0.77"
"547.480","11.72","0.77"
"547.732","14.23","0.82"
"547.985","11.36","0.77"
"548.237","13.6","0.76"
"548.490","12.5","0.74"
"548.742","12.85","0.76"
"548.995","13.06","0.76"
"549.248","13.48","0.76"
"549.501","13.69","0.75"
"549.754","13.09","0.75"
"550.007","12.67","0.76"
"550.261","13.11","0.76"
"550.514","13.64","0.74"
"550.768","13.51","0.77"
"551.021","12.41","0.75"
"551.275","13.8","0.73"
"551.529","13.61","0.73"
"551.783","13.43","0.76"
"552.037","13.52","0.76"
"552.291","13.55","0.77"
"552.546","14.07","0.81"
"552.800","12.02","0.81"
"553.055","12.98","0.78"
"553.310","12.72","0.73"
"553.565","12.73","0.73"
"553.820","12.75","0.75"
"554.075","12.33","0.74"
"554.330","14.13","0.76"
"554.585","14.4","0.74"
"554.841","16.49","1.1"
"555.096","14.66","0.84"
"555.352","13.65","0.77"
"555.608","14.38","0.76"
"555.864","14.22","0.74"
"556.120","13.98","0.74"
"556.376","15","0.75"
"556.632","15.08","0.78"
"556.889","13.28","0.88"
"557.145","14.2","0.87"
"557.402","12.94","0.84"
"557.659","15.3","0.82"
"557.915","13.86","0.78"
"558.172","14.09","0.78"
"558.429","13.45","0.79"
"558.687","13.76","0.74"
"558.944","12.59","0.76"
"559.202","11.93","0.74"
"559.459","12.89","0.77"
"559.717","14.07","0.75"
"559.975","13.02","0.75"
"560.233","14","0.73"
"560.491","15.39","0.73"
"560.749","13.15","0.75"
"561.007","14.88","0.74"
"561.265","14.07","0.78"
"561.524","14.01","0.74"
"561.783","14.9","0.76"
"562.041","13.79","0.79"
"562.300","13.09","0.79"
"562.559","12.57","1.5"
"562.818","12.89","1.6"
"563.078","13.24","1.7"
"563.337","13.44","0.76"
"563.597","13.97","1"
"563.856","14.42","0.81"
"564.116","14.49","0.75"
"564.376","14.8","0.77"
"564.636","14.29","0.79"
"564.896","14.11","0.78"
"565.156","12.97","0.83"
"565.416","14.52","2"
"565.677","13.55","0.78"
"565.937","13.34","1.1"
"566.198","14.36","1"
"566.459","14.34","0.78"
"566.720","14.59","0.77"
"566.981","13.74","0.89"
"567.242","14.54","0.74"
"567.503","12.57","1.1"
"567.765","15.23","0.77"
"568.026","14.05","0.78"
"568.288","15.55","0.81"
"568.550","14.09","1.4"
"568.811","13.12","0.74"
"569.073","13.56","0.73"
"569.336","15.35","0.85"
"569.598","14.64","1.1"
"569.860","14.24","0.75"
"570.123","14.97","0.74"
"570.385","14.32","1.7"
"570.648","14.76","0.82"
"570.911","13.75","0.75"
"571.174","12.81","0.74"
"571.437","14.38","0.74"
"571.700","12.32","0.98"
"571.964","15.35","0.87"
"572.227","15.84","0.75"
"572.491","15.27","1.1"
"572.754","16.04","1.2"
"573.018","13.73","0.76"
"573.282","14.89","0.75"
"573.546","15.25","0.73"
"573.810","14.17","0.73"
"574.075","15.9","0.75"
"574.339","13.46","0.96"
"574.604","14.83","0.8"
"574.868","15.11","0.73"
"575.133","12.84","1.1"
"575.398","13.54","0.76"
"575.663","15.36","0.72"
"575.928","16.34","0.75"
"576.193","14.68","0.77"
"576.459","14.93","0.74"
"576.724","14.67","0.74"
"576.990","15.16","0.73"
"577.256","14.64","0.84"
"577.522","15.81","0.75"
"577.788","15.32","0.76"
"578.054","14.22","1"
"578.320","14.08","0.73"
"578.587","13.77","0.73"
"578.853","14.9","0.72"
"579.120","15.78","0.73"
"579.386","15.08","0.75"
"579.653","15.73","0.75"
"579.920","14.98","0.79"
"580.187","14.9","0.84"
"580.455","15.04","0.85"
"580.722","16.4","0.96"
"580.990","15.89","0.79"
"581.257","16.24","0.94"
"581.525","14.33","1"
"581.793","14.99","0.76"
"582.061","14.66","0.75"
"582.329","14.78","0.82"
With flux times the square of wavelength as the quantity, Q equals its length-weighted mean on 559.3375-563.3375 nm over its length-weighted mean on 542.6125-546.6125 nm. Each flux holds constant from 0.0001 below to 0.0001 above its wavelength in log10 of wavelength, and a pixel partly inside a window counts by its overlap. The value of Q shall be 1.1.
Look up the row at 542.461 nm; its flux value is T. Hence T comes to 12.35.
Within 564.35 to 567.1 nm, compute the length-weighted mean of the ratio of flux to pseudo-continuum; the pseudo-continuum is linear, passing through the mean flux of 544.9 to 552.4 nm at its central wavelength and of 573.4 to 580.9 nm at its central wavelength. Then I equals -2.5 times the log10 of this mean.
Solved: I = 0.017 mag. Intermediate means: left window 13.3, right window 14.9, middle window 14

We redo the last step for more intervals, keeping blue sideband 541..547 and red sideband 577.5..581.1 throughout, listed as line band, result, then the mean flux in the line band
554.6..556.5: -0.05 mag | 14.6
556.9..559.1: 0.03 mag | 13.7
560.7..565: 0.03 mag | 13.9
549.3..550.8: 0.03 mag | 13.3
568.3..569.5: 0.03 mag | 14.2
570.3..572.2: 0.05 mag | 14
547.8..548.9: 0.08 mag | 12.7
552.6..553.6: 0.09 mag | 12.7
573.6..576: 0.02 mag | 14.6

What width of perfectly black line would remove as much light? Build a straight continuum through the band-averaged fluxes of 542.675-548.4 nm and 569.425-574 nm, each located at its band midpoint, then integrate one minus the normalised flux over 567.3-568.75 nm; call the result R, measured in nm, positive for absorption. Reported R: 0.01 nm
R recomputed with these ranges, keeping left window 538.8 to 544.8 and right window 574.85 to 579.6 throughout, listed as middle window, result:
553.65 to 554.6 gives 0.03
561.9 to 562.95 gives 0.08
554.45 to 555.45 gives -0.08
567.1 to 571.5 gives 0.06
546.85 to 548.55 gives 0.05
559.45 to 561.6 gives 0.01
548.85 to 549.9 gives 0.02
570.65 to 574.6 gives 0.02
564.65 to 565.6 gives 0.02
